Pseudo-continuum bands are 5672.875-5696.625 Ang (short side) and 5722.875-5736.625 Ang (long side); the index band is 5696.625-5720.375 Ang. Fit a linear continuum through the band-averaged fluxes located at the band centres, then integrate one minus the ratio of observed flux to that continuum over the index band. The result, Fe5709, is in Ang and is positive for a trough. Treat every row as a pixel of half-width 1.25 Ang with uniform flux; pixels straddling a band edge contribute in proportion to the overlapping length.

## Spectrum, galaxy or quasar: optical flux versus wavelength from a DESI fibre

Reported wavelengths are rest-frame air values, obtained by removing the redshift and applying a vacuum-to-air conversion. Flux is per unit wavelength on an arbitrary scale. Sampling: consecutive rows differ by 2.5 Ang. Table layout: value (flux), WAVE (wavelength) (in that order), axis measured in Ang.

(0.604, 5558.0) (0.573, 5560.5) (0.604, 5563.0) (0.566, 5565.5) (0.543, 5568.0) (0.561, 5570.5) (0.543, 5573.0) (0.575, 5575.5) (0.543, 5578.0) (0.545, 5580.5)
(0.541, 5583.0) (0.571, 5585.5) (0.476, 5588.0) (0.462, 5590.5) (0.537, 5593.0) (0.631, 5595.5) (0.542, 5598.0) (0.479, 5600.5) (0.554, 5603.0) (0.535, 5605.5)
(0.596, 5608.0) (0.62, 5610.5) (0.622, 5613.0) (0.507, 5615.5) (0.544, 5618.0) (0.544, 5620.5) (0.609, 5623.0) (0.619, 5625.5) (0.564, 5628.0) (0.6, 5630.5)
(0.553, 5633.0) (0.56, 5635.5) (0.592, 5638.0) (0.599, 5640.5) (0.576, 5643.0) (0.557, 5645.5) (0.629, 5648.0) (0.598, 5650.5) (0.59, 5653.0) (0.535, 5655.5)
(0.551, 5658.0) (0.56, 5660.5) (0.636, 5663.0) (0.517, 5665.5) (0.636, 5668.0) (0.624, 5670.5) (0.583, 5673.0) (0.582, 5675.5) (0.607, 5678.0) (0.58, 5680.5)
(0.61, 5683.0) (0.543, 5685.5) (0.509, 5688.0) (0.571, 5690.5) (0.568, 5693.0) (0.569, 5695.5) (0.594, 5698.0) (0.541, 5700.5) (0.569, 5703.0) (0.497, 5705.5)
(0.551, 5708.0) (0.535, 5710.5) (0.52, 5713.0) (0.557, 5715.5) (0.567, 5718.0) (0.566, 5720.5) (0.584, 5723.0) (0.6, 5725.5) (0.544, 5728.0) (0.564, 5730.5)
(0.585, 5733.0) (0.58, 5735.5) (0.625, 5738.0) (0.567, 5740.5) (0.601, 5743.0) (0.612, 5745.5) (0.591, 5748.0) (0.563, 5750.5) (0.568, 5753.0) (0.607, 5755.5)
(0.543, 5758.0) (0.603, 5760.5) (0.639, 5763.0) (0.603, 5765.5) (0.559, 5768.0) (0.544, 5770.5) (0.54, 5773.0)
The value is 1.0 Ang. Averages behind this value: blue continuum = 0.572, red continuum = 0.575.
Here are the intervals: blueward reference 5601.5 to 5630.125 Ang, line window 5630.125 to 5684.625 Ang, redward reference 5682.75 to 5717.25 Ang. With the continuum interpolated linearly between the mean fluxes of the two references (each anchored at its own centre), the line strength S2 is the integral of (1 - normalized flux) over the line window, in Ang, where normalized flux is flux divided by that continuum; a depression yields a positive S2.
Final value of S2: -2.1 Ang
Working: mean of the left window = 0.574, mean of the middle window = 0.585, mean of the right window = 0.551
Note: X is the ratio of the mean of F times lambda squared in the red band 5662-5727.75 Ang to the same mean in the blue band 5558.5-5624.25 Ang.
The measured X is 1.06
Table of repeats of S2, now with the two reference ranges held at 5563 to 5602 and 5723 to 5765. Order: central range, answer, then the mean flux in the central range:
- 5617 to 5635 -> -0.68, 0.576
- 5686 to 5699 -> 0.29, 0.56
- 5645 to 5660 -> -0.39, 0.577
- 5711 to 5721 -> 0.51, 0.55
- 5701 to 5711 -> 0.67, 0.538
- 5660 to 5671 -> -0.57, 0.595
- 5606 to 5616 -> -0.68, 0.588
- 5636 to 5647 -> -0.42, 0.581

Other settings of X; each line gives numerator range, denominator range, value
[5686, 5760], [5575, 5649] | 1.05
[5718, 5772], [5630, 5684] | 1.03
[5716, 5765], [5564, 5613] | 1.12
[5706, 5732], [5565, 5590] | 1.08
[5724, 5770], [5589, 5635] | 1.09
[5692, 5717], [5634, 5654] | 0.96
